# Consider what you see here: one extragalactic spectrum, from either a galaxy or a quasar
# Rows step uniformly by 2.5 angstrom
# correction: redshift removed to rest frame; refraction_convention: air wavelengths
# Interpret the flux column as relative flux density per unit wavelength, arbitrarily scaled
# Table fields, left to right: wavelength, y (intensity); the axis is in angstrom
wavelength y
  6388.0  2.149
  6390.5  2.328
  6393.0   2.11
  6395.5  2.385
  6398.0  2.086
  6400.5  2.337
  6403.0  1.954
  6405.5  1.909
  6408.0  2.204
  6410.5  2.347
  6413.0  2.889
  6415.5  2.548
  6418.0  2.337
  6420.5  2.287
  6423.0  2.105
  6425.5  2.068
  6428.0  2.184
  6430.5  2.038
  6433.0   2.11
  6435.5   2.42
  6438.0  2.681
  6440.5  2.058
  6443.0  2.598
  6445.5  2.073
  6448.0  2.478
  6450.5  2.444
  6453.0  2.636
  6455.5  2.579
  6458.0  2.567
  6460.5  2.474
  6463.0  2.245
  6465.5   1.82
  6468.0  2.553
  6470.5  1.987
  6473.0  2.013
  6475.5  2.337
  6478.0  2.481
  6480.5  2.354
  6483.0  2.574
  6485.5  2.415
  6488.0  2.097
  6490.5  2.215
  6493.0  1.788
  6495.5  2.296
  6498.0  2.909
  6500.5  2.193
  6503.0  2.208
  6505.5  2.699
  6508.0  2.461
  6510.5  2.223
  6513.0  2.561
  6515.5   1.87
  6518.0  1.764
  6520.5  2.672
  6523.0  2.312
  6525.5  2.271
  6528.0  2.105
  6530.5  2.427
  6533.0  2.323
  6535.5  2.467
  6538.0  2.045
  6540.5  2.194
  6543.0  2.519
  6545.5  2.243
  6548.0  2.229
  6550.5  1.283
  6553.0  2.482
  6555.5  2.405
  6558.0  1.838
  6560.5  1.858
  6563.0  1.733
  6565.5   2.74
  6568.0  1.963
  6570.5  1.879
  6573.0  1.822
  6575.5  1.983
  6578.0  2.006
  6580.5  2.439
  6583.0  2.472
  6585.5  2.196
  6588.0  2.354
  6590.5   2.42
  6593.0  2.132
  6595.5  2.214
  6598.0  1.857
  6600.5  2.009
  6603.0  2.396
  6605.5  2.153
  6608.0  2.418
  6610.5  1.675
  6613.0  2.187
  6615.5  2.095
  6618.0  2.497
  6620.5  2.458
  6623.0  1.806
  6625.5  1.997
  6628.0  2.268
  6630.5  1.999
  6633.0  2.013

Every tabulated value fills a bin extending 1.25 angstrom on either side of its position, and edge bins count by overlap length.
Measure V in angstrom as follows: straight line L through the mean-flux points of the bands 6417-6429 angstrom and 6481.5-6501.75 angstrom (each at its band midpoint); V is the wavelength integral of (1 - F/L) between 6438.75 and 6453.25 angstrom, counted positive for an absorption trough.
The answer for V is -0.91 angstrom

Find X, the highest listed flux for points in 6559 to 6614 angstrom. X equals 2.74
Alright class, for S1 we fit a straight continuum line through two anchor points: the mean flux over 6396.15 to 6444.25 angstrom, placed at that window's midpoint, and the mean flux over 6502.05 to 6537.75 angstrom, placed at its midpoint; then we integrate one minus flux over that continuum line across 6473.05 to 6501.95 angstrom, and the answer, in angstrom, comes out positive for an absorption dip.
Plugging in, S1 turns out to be -0.3 angstrom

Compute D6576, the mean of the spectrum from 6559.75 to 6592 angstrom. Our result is 2.15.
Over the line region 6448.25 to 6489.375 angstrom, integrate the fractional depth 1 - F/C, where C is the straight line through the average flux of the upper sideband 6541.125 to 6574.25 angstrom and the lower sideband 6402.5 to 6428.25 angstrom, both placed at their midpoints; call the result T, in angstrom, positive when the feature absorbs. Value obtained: -2.9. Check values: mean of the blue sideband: 2.27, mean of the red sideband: 2.08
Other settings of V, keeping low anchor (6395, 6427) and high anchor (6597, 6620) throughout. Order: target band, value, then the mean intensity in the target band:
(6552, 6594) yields 0.33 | 2.16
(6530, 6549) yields -0.94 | 2.3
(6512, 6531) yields -0.29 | 2.24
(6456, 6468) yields -0.48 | 2.32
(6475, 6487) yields -1.11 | 2.43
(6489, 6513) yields -1.39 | 2.34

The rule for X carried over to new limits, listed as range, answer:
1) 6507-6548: 2.672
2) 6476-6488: 2.574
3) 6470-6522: 2.909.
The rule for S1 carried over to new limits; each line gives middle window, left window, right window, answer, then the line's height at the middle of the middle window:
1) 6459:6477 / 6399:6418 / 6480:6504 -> 0.7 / 2.31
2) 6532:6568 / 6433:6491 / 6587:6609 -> 1.6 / 2.26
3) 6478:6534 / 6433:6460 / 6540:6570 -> -1.2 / 2.26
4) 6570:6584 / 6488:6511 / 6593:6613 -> 0.4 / 2.16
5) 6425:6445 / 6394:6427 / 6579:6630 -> -0.1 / 2.26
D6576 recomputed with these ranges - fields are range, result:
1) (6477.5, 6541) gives 2.3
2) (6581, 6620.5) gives 2.22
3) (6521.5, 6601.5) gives 2.17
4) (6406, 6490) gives 2.33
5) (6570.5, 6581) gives 2.01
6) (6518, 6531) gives 2.3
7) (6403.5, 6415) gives 2.33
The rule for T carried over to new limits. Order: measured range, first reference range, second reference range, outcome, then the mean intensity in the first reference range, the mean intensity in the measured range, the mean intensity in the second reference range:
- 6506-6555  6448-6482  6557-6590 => -0.9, 2.35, 2.24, 2.11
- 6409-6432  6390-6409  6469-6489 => -1.2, 2.16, 2.31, 2.29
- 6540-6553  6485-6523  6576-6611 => 0.7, 2.29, 2.13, 2.2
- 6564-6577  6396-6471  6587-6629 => 0.8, 2.3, 2.07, 2.17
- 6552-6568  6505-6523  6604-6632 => 0.6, 2.31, 2.15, 2.14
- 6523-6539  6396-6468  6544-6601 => -0.8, 2.31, 2.28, 2.11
